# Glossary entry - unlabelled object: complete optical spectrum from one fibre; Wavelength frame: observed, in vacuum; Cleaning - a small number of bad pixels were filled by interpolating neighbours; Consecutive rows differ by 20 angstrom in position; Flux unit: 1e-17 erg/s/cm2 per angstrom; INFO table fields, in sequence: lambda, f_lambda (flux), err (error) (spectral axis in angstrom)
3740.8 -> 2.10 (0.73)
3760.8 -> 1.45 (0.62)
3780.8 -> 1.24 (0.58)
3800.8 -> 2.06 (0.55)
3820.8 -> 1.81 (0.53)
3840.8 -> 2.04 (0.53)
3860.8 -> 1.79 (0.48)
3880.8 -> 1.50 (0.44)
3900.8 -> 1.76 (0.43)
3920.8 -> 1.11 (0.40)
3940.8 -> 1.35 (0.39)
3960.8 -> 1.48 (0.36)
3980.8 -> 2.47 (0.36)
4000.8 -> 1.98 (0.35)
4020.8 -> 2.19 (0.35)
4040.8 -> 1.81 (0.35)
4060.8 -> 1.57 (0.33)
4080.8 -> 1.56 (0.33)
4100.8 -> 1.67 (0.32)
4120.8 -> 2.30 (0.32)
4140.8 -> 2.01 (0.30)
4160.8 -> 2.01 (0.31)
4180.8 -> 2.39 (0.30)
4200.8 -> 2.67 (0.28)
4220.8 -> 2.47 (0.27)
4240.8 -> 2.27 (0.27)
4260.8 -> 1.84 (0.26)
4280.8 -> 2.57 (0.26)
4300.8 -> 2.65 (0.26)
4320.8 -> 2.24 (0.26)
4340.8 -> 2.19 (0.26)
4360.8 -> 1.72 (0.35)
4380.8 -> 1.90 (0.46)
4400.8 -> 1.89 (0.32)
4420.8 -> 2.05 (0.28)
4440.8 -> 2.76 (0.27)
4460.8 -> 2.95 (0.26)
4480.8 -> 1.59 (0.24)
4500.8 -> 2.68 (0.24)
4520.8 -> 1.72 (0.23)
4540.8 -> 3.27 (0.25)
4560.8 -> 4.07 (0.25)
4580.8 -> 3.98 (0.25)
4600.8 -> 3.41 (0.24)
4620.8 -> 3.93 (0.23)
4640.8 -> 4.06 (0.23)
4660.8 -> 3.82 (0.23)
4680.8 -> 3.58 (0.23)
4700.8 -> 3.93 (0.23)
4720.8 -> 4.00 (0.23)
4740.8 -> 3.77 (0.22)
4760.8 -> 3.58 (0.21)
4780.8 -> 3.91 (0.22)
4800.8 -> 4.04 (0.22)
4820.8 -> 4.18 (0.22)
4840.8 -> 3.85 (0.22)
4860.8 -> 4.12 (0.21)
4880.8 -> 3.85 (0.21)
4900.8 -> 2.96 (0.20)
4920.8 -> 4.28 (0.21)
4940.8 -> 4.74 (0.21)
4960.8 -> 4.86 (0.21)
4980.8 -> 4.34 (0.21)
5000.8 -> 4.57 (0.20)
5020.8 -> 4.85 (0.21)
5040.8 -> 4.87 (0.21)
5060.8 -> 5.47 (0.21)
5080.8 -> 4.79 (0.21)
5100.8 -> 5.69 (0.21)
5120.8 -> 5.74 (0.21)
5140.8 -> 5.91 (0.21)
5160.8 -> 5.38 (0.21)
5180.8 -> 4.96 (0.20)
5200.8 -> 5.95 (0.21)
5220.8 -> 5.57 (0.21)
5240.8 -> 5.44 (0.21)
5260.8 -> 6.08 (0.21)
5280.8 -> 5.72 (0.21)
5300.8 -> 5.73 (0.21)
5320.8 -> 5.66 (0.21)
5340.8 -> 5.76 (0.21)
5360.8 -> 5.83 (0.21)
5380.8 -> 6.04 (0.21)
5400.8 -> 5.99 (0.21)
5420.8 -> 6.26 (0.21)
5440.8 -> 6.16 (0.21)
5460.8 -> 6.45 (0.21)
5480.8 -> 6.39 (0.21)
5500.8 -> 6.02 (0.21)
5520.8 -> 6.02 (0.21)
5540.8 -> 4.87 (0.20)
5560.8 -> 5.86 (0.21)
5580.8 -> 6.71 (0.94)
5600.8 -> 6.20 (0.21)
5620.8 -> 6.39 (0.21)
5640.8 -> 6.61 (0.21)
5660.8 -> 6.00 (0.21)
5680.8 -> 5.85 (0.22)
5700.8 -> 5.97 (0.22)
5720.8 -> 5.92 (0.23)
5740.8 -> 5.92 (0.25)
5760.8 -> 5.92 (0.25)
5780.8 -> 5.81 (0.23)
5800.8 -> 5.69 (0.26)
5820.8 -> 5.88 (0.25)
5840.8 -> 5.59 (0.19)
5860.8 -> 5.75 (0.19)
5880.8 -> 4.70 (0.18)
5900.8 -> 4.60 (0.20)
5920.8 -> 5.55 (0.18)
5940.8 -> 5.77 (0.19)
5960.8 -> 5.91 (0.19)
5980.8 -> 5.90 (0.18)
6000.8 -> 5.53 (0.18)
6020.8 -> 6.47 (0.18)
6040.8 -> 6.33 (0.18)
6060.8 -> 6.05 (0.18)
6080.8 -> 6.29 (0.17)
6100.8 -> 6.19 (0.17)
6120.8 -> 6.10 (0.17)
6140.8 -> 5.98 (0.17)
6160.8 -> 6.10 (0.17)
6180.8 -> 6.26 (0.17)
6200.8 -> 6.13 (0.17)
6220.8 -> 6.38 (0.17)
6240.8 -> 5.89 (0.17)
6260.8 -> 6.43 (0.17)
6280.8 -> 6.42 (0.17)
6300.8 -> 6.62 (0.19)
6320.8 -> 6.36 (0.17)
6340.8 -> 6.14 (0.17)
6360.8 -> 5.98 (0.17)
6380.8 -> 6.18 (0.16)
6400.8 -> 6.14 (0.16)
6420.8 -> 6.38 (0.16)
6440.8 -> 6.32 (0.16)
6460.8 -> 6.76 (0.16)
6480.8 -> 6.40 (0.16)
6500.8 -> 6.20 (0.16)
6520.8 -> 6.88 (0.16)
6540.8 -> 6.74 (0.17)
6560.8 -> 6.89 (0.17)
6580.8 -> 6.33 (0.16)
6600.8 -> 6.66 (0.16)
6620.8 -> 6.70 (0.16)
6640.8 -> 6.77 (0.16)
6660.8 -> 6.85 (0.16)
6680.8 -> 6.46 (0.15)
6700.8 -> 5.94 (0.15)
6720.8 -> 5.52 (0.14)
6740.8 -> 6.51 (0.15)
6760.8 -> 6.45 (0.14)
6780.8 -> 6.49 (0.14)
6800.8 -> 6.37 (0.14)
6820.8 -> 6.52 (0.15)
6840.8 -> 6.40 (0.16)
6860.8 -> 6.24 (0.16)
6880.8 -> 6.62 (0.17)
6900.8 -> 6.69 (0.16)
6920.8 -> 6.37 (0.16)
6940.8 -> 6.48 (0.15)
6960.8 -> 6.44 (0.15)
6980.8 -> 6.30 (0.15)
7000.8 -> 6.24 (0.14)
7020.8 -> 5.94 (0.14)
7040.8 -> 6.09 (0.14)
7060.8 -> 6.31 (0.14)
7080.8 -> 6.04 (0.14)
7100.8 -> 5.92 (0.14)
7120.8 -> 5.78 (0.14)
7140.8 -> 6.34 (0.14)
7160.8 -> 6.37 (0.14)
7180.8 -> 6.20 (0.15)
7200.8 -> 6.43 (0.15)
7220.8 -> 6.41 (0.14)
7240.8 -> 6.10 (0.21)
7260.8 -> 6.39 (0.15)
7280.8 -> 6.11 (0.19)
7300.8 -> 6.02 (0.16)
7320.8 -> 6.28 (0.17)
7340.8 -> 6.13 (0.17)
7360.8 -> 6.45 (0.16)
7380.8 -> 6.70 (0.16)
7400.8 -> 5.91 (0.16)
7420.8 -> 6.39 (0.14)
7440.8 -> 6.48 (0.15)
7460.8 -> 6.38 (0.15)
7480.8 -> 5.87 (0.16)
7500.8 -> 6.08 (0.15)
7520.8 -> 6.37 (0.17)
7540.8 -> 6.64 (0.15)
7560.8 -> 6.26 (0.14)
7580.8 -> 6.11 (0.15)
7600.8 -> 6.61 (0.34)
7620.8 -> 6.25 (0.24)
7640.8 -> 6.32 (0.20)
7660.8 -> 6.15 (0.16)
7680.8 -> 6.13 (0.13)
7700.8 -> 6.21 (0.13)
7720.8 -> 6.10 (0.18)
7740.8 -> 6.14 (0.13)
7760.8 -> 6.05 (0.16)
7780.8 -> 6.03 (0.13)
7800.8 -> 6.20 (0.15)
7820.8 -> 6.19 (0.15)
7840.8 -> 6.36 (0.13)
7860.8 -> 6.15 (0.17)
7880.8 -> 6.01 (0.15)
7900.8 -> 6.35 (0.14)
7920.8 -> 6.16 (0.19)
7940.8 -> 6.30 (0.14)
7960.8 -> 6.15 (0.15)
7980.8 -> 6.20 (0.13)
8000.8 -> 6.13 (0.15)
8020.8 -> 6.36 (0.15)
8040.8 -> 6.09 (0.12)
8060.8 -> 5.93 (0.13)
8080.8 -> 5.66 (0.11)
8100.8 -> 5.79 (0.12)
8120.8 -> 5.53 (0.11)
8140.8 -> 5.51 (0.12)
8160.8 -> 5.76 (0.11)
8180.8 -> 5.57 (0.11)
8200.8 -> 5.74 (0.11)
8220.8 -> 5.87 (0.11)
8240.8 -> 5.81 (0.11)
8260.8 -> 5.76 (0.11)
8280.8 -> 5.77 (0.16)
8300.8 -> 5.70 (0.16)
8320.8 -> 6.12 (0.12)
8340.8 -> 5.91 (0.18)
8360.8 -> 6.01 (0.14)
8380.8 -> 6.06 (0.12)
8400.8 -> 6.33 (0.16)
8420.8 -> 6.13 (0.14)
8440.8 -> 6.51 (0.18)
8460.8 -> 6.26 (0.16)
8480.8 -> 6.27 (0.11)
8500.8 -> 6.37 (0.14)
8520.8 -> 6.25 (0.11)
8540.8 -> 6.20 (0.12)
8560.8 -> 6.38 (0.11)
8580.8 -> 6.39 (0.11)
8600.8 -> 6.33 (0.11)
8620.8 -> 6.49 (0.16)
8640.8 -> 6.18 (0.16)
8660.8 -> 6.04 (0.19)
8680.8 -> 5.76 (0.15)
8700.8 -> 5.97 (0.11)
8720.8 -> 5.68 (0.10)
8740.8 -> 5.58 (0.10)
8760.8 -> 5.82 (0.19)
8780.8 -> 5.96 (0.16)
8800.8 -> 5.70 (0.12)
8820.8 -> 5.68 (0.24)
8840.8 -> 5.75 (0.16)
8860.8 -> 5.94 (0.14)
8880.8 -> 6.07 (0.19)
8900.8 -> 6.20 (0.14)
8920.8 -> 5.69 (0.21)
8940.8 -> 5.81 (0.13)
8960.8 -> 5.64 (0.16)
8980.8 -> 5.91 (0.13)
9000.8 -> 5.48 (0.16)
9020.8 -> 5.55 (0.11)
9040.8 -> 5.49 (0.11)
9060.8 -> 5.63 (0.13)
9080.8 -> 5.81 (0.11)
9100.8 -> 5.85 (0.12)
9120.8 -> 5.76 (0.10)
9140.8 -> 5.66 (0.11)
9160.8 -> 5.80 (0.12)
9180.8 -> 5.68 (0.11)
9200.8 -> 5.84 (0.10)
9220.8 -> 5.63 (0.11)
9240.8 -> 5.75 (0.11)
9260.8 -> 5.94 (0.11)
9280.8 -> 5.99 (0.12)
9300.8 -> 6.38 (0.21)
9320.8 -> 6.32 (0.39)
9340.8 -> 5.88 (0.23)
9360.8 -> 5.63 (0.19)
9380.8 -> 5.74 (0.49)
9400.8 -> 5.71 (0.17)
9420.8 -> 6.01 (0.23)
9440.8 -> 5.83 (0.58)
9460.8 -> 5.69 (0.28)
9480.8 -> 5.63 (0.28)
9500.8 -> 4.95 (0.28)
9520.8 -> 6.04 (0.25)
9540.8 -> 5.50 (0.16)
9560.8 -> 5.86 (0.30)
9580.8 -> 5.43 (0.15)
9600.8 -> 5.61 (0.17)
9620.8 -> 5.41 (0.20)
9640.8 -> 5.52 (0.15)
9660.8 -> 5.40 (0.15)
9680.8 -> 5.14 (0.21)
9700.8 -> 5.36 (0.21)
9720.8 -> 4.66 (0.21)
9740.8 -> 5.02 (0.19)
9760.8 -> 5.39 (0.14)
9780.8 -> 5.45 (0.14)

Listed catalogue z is 0.138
